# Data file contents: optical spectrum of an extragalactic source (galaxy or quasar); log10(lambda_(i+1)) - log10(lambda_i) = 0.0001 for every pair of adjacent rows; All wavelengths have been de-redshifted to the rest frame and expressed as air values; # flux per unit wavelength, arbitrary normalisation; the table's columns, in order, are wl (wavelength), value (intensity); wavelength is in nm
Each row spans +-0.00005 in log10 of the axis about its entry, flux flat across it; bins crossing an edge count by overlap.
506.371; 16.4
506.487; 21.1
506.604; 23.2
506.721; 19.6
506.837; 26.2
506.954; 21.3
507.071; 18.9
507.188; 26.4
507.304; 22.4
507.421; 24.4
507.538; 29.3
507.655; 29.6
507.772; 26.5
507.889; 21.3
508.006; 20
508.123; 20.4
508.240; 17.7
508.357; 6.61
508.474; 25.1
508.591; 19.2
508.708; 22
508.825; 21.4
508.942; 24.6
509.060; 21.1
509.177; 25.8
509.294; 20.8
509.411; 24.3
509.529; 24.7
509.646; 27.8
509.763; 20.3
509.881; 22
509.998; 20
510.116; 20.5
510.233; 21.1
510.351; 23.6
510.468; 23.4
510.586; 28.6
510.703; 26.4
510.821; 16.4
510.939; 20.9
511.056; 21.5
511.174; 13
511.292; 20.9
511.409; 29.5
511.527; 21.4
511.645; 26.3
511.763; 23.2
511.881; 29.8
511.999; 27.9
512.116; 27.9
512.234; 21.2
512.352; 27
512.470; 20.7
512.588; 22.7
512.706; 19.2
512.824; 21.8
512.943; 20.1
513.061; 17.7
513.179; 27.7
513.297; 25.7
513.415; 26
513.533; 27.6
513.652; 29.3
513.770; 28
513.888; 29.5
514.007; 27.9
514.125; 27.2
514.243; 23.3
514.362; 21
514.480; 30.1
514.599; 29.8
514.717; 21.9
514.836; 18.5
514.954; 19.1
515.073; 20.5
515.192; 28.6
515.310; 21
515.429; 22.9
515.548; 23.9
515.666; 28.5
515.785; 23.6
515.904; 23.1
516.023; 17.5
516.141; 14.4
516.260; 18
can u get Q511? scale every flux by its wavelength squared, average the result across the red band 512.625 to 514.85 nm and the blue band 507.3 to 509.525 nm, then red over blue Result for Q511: 1.1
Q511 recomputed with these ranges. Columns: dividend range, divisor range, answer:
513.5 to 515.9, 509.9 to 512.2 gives 1.09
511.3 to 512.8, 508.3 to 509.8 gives 1.14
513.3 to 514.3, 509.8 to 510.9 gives 1.24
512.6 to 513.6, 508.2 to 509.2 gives 1.17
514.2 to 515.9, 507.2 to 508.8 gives 1.11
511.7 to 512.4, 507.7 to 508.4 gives 1.38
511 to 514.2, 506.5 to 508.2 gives 1.07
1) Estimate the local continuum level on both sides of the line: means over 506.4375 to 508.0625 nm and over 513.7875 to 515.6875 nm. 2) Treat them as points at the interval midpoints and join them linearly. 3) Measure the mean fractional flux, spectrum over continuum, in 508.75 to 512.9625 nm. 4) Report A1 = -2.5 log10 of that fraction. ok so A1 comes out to 0.05 mag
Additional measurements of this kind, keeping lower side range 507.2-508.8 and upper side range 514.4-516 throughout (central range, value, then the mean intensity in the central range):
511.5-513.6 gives -0.05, 24.2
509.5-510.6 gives -0.02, 22.9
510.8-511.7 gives 0.07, 21.4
